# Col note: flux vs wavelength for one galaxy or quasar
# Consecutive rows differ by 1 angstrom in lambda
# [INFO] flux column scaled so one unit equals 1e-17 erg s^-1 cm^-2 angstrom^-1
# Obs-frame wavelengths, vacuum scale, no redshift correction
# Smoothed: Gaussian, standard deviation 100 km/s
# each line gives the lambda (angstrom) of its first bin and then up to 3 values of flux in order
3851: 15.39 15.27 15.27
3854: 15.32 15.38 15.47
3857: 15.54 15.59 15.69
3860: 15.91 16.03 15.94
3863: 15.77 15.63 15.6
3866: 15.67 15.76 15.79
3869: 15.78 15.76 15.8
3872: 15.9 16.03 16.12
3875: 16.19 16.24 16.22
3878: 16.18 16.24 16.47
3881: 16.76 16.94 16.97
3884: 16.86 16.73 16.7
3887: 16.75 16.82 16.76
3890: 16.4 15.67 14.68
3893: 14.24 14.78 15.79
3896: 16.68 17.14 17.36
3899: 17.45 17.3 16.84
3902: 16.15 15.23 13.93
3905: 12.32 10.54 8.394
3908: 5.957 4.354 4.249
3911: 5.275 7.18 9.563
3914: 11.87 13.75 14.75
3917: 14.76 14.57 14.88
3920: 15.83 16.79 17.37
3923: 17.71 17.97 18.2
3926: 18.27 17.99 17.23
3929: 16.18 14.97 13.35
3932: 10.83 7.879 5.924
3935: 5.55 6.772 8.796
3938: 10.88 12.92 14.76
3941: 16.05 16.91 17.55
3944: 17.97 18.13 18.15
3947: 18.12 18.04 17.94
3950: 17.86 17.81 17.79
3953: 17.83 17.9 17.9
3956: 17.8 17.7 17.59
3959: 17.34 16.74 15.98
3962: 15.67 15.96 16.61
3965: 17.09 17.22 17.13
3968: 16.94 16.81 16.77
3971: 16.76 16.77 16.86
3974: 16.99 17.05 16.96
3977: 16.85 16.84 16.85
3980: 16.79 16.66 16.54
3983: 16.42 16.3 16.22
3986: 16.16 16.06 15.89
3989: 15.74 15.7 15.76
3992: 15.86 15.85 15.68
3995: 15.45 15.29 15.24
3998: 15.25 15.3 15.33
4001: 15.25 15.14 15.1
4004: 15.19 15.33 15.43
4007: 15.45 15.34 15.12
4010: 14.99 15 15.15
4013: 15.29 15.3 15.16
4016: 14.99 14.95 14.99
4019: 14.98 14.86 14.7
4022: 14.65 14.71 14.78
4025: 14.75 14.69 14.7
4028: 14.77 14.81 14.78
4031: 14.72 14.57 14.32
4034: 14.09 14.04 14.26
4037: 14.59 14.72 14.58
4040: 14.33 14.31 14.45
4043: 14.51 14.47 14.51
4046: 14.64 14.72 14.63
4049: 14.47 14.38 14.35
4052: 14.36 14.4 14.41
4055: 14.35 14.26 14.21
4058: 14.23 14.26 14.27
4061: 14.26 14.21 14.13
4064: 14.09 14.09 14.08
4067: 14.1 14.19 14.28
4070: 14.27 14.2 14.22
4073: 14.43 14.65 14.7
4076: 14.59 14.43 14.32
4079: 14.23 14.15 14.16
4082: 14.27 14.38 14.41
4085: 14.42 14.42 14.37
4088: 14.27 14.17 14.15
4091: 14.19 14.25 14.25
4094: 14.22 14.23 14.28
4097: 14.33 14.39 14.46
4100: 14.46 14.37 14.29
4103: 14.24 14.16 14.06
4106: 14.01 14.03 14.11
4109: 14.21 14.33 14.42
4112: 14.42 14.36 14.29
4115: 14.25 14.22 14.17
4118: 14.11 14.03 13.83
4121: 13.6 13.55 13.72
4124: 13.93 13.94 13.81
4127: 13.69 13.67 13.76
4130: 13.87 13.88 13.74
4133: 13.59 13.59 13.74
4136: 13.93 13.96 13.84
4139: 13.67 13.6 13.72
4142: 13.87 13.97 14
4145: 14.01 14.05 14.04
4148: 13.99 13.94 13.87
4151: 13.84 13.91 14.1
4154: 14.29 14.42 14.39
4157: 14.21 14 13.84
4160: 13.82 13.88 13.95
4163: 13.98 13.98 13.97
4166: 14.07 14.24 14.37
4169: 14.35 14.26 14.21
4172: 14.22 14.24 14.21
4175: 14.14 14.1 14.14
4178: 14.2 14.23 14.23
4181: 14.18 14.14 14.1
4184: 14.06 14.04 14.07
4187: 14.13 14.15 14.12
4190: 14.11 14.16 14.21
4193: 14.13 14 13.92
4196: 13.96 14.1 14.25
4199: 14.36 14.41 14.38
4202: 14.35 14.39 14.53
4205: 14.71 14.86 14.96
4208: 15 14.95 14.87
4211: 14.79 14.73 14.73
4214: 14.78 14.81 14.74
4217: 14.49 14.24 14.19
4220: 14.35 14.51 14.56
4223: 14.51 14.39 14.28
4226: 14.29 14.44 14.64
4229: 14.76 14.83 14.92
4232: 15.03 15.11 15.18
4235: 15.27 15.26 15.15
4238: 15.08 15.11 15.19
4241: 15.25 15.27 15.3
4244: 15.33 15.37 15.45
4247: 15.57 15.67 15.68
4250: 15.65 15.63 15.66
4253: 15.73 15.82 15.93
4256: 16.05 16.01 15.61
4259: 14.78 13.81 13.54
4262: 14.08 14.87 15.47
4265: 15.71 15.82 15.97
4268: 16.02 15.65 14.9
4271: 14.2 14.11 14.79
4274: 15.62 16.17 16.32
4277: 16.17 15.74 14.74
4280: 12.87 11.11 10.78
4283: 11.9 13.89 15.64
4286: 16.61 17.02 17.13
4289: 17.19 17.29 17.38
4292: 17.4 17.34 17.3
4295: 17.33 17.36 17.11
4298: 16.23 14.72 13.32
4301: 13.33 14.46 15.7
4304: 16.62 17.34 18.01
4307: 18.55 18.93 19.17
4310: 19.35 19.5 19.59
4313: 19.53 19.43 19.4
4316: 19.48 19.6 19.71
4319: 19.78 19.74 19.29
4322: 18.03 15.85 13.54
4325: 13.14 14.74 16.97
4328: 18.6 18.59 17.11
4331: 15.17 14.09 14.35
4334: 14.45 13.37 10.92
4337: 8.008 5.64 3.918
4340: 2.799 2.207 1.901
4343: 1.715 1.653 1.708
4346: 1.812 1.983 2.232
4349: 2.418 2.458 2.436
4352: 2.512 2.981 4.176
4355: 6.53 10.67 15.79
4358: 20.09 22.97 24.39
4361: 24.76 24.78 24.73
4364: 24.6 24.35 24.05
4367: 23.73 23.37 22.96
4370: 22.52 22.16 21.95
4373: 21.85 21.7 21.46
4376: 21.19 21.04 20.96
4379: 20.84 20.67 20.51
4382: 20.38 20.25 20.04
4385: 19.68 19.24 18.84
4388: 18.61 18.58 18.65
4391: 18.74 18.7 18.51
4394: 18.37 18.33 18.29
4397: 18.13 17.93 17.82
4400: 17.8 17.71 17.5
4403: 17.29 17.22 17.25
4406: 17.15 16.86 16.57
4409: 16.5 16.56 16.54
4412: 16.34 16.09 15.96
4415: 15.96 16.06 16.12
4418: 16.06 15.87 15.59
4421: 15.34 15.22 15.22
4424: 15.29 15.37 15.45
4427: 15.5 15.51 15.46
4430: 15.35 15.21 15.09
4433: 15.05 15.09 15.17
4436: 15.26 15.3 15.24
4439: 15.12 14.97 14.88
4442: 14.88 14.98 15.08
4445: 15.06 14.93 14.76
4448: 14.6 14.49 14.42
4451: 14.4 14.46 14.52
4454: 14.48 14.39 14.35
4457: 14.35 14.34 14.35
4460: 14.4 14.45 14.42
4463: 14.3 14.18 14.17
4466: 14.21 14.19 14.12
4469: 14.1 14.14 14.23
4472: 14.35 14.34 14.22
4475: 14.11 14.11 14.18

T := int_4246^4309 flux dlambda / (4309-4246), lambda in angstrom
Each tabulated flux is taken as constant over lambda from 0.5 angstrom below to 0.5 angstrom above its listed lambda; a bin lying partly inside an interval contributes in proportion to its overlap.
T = 15.6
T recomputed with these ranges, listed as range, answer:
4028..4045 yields 14.5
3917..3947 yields 14.6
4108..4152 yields 13.9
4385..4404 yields 18.3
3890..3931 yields 14.1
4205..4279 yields 15.1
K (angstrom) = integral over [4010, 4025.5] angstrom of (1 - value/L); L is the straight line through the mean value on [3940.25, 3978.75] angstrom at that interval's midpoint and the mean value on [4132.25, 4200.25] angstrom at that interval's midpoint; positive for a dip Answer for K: 1.3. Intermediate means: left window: 17.2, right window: 14.1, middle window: 15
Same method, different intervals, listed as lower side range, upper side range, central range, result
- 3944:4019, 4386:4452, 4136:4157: 3.00 angstrom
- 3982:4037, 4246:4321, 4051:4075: 1.76 angstrom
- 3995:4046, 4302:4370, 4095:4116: 0.66 angstrom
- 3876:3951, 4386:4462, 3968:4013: -3.70 angstrom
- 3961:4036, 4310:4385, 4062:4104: 3.44 angstrom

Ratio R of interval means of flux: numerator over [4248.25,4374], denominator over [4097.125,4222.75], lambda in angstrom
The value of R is 1.06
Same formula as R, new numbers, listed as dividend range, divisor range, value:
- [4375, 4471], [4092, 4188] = 1.16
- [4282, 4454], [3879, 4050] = 1.05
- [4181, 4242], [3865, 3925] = 0.99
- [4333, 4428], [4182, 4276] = 1.05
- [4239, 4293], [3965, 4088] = 1.02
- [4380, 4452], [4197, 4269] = 1.11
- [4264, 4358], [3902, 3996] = 0.90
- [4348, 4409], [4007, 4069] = 1.23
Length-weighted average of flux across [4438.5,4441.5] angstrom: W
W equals 15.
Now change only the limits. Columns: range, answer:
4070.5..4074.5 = 14.4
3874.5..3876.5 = 16.2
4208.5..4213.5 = 14.8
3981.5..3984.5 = 16.4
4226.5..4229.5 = 14.6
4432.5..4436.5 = 15.1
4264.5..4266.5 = 15.8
